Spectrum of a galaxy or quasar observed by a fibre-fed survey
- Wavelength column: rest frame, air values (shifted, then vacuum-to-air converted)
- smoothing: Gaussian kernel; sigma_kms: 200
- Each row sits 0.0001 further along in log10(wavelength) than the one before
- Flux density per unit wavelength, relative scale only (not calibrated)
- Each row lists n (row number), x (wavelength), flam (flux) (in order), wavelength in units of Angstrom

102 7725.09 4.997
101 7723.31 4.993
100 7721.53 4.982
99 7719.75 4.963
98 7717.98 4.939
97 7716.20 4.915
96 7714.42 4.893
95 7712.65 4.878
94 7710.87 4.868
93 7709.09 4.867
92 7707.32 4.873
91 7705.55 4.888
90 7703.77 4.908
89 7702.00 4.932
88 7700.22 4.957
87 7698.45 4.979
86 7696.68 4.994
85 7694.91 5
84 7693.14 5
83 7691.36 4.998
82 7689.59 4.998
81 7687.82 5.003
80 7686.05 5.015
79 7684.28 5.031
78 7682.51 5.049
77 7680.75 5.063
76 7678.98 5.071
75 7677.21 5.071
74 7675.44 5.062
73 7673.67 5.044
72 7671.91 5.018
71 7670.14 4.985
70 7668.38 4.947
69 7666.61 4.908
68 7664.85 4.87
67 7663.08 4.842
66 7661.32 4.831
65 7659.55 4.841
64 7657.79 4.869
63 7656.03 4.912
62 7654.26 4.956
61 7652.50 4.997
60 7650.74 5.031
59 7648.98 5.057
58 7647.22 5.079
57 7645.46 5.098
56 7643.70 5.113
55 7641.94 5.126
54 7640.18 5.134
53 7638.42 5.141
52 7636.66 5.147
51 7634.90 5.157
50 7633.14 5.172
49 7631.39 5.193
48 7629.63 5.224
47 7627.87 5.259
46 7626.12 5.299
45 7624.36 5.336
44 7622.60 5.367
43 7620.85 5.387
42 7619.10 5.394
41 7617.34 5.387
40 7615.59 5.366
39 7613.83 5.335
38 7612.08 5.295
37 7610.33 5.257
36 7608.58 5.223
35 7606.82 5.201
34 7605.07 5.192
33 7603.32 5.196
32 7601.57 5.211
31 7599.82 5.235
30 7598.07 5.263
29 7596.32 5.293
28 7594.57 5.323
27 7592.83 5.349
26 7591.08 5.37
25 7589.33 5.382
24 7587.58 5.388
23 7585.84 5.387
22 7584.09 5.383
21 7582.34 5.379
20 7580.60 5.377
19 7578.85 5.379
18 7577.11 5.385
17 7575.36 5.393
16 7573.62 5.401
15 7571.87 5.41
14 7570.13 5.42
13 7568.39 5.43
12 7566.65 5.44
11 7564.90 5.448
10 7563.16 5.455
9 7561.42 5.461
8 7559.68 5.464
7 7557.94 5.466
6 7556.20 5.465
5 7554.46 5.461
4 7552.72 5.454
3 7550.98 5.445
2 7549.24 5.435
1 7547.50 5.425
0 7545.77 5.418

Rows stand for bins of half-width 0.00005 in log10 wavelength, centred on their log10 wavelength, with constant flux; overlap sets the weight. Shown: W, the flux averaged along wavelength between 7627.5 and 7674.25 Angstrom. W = 5.03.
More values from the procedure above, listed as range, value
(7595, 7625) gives 5.29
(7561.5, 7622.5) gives 5.35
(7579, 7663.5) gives 5.21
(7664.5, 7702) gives 5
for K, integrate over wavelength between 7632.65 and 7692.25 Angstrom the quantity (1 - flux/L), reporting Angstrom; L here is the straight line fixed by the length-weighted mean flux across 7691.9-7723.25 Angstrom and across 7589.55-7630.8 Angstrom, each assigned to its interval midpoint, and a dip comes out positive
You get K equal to 0.96 Angstrom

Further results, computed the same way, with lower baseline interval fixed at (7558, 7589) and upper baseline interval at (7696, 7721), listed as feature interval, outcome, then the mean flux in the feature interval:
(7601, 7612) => 0.2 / 5.22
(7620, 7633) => -0.2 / 5.29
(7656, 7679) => 0.6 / 4.95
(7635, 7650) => 0.1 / 5.11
